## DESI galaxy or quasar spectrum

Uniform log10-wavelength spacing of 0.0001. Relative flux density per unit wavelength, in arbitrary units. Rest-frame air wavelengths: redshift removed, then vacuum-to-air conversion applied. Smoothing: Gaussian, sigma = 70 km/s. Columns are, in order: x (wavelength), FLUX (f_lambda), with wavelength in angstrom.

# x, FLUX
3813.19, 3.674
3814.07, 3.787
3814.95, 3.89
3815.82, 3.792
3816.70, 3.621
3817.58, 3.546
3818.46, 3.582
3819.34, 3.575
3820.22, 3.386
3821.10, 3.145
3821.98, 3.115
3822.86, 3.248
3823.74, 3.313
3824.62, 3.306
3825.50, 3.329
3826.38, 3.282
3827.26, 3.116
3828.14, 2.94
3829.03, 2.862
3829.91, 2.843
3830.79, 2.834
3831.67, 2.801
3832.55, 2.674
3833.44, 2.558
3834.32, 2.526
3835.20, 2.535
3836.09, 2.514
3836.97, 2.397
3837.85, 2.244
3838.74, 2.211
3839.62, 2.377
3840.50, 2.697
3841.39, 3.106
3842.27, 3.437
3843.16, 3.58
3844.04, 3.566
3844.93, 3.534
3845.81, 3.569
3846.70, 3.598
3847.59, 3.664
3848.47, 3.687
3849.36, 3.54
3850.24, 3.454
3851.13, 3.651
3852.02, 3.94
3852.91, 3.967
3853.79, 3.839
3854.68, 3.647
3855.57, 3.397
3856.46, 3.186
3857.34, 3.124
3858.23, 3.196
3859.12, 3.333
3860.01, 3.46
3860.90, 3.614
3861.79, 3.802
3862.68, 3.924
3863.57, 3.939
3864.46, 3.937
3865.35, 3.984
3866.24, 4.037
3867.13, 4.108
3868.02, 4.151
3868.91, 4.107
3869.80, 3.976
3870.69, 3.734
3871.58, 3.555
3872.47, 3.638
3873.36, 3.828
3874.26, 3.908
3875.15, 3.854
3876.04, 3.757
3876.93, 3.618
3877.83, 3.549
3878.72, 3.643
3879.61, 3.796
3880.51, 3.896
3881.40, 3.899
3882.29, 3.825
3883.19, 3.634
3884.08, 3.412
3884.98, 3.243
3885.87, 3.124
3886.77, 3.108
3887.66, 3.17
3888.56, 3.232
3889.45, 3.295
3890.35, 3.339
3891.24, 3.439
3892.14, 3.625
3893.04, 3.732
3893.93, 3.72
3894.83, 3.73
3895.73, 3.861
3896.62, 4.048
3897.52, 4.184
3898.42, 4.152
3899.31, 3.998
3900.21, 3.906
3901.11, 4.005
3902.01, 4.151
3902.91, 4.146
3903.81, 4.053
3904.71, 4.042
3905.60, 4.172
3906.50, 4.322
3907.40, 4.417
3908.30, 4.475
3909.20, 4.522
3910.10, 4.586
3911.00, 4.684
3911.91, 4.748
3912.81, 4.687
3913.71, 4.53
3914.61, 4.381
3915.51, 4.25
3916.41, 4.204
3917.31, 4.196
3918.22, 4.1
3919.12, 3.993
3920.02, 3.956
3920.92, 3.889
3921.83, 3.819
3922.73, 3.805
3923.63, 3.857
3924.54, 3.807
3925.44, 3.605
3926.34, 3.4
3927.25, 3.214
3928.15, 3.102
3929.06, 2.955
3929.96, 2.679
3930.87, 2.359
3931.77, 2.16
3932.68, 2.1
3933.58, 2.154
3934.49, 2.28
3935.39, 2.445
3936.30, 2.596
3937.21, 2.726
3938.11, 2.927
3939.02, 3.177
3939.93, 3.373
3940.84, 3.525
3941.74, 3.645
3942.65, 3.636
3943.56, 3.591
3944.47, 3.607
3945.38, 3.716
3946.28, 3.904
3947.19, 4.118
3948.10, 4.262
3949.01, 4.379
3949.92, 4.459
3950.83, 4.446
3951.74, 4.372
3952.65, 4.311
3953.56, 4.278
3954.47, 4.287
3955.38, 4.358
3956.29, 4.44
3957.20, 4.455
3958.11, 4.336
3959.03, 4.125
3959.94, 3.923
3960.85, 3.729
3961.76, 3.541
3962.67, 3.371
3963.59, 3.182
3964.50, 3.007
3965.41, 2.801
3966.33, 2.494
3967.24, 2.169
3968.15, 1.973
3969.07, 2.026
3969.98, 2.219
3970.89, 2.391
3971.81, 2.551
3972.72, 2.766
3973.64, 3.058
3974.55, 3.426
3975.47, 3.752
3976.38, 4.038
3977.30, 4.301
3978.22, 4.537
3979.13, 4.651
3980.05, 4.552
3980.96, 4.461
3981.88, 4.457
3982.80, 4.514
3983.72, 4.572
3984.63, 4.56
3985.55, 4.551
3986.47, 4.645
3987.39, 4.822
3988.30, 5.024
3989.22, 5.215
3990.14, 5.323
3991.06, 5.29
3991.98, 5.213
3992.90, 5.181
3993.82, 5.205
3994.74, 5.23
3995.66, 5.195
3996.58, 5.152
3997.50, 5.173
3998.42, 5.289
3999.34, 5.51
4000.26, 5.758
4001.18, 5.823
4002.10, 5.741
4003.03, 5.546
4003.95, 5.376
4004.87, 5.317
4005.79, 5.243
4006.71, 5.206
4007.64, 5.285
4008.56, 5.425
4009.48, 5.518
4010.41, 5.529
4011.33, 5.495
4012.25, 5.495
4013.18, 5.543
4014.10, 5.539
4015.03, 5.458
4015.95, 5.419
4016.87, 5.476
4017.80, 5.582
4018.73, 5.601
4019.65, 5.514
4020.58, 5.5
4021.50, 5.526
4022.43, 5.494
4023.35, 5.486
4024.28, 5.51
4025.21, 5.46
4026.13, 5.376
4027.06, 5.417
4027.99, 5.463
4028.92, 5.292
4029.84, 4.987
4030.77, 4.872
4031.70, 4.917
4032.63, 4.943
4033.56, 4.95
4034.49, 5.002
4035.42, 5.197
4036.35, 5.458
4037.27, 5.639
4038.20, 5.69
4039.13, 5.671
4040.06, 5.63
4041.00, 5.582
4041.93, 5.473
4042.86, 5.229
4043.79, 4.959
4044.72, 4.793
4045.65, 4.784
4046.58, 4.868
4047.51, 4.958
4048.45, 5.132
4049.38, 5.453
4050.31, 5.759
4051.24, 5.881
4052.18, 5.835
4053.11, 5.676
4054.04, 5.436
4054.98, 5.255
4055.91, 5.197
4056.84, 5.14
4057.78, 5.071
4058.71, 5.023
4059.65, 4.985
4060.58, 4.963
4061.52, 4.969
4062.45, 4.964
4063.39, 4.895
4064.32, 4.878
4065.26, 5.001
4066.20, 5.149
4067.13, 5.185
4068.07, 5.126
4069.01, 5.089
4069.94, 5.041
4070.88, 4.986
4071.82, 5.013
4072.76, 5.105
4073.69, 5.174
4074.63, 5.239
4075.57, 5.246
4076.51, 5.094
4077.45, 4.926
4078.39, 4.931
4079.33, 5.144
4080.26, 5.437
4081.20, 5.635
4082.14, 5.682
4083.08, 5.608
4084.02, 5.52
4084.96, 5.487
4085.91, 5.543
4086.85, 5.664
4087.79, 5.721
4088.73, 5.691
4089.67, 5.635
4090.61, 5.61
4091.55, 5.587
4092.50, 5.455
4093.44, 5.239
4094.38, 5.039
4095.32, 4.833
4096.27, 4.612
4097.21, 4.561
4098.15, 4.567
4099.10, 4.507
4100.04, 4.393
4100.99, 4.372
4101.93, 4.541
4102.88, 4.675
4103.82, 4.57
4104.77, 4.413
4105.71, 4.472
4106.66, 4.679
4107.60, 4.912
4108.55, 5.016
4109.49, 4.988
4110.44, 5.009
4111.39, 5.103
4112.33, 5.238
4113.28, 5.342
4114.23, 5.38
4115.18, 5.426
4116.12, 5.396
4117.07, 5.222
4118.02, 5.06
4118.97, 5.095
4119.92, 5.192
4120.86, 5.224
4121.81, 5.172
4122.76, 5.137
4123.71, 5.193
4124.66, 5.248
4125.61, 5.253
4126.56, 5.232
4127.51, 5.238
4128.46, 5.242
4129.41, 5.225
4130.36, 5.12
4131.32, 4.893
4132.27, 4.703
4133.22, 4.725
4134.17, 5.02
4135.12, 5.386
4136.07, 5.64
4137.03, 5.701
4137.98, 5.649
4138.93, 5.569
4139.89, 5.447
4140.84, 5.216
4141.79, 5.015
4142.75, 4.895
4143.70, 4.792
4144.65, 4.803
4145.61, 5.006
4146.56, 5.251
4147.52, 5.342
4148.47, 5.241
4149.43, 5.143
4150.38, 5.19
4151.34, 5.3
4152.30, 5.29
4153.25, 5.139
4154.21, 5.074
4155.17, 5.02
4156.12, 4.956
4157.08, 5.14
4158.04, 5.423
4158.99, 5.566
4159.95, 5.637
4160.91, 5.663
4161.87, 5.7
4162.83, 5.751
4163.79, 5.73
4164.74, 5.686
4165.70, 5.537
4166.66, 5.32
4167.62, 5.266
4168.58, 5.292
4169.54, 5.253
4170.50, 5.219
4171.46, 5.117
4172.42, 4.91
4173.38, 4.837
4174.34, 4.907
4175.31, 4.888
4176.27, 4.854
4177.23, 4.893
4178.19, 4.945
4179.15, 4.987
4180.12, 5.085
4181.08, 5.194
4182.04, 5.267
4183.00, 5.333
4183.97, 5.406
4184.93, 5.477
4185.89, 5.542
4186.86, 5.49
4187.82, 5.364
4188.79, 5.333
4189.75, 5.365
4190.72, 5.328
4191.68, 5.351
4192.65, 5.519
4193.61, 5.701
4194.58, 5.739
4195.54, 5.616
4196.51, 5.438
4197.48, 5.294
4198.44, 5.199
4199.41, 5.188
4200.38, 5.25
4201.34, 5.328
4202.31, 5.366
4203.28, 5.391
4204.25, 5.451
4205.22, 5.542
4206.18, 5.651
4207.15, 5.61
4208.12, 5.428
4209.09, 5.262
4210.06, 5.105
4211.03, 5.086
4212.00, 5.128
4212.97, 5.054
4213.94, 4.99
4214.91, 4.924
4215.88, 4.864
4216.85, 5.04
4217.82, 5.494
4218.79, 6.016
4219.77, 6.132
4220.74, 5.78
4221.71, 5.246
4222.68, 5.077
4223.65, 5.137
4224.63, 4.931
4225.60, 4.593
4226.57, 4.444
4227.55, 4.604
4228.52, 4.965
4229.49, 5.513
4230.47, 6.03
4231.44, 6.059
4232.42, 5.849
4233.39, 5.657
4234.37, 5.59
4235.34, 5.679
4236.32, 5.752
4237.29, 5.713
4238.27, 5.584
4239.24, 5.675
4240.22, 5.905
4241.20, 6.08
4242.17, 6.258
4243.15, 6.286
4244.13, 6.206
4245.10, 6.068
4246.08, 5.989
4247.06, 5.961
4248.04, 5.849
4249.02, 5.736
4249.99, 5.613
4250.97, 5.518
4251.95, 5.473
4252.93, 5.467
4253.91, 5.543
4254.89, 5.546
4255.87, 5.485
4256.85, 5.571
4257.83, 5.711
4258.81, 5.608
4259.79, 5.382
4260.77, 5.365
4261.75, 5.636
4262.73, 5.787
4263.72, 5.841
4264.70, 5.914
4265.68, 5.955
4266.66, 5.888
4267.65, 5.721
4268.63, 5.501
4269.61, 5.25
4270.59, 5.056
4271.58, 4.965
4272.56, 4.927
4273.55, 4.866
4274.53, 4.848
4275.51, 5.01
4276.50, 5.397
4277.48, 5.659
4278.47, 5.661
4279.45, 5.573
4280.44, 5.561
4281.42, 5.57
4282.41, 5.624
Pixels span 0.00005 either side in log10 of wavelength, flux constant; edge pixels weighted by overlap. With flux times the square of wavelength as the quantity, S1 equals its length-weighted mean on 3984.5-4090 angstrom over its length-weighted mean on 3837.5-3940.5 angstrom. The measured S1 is 1.6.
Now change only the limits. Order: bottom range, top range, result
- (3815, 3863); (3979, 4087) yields 1.78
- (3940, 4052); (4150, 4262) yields 1.28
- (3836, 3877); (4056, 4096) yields 1.65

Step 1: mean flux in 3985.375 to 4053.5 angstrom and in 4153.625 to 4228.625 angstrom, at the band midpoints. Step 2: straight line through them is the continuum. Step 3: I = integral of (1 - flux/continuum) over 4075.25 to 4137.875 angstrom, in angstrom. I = 2.0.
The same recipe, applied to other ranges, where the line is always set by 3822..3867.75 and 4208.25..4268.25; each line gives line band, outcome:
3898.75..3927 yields -3.6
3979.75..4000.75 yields -4.5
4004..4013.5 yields -2.6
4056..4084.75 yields -3.5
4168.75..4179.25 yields 0.4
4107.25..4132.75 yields -1.5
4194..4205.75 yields -0.2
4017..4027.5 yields -2.9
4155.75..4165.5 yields -0.8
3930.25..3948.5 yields 3.5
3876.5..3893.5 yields 0.1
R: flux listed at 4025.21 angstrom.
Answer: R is 5.46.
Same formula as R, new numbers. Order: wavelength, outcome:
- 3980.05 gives 4.552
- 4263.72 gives 5.841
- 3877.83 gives 3.549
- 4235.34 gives 5.679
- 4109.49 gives 4.988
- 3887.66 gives 3.17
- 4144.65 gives 4.803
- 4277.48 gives 5.659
